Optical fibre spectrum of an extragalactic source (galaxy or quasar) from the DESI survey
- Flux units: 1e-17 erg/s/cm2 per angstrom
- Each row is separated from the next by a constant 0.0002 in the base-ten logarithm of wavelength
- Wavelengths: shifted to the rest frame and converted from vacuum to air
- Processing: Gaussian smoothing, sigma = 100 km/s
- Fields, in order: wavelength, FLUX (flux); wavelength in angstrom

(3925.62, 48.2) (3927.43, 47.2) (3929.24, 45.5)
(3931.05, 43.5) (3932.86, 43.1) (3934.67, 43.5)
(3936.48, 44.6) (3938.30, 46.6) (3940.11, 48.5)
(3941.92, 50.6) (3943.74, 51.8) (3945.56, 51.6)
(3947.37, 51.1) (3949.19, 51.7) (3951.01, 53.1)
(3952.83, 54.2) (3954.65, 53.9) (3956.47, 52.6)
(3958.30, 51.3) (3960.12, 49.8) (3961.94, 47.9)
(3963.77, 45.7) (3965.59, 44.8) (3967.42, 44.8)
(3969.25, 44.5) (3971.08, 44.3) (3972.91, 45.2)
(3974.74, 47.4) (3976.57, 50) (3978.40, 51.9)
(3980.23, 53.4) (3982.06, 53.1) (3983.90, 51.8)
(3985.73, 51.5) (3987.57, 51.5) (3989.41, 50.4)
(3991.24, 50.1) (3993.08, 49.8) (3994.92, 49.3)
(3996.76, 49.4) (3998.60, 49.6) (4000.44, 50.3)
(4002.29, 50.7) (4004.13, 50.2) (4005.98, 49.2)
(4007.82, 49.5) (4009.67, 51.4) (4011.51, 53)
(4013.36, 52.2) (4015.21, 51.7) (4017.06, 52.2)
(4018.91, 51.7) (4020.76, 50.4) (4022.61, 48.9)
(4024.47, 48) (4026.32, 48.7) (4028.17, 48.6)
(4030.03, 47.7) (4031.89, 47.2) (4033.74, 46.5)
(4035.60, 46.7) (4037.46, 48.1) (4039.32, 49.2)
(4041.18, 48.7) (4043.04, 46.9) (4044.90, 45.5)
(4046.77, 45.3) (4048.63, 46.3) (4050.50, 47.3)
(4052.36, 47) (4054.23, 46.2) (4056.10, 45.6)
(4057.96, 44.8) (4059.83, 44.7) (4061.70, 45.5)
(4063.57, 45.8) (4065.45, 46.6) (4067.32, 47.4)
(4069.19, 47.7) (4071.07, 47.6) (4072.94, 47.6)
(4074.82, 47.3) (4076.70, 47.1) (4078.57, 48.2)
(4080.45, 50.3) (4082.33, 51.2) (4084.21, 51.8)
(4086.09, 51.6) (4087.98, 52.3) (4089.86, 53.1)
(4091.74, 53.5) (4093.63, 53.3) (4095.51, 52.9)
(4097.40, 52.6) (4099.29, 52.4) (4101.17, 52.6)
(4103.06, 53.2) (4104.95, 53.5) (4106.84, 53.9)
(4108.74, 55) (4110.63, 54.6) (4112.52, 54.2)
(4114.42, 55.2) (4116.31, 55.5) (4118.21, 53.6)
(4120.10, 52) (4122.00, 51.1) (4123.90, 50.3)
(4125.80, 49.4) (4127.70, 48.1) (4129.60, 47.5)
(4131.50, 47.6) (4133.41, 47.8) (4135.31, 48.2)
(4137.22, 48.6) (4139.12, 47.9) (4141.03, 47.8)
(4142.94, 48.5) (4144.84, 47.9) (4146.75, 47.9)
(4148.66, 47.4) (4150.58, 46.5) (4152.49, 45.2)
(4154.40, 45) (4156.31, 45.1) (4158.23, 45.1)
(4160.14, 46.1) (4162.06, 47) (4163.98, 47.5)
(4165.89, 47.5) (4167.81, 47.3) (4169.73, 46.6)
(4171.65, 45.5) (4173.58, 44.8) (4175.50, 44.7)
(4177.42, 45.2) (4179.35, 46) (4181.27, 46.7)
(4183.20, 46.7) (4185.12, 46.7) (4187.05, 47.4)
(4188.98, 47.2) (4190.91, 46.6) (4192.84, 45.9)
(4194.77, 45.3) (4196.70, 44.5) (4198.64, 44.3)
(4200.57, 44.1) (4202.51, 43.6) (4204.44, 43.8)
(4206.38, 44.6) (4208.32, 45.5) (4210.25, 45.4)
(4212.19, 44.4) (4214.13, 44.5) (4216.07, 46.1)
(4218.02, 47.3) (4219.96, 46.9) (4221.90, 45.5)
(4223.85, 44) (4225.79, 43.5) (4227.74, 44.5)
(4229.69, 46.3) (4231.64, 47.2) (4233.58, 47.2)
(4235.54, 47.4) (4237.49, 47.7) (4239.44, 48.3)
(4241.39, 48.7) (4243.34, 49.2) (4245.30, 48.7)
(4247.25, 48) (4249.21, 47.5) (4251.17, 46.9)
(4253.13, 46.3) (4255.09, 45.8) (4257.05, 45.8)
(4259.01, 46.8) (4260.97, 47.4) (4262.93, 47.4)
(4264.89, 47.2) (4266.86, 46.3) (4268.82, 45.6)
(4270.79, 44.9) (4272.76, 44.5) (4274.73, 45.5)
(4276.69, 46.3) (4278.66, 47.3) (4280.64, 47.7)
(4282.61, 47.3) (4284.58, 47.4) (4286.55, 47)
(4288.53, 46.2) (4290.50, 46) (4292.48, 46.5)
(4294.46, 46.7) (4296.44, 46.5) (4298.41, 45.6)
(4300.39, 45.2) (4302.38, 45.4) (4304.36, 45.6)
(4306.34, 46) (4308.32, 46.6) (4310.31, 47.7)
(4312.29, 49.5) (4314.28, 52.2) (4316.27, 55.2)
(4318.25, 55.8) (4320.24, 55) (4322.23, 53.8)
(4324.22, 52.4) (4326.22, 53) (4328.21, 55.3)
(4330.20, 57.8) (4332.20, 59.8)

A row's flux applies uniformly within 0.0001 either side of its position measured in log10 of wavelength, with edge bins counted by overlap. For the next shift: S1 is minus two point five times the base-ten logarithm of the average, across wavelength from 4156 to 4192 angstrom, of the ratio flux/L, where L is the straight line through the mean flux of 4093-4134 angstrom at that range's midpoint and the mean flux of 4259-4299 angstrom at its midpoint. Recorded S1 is 0.08 mag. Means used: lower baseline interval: 52.1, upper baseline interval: 46.5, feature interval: 46.3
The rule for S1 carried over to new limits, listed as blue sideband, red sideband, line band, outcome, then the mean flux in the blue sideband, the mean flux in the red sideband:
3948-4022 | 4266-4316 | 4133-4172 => 0.03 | 50.1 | 46.7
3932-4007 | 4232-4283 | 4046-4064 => 0.06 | 49.4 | 47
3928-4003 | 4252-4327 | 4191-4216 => 0.08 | 49.1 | 47.8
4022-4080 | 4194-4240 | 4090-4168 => -0.08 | 47.1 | 45.5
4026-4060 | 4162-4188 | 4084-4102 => -0.13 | 46.9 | 46.4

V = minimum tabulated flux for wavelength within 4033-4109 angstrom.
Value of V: 44.7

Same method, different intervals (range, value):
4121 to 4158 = 45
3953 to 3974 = 44.3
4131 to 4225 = 43.6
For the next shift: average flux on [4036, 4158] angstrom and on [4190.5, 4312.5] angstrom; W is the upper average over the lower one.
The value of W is 0.9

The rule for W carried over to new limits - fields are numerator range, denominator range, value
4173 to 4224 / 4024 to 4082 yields 0.97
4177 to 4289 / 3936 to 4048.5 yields 0.94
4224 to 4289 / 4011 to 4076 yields 0.98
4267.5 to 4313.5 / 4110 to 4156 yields 0.94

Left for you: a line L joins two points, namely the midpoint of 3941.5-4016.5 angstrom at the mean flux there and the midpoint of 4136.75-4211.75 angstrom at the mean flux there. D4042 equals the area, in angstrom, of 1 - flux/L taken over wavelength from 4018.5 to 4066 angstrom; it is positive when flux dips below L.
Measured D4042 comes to 1.6 angstrom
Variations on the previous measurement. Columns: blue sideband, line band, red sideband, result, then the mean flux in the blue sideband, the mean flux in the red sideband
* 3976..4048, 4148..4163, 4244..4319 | 0.8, 49.7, 47.2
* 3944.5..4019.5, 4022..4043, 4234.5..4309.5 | 0.7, 50.2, 46.7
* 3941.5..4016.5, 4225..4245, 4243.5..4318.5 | 0.2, 50.2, 47.2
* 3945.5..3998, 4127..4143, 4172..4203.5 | -0.5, 49.8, 45.6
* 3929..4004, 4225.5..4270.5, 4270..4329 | 1.5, 49.2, 48.5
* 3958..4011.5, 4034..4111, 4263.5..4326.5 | -0.5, 49.3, 48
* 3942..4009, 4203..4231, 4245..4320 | 1.6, 49.9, 47.3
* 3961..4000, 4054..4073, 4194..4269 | 0.7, 48.9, 46.2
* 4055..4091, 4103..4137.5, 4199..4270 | -2.8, 48.3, 46.2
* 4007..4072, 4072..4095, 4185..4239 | -1.6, 48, 45.6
